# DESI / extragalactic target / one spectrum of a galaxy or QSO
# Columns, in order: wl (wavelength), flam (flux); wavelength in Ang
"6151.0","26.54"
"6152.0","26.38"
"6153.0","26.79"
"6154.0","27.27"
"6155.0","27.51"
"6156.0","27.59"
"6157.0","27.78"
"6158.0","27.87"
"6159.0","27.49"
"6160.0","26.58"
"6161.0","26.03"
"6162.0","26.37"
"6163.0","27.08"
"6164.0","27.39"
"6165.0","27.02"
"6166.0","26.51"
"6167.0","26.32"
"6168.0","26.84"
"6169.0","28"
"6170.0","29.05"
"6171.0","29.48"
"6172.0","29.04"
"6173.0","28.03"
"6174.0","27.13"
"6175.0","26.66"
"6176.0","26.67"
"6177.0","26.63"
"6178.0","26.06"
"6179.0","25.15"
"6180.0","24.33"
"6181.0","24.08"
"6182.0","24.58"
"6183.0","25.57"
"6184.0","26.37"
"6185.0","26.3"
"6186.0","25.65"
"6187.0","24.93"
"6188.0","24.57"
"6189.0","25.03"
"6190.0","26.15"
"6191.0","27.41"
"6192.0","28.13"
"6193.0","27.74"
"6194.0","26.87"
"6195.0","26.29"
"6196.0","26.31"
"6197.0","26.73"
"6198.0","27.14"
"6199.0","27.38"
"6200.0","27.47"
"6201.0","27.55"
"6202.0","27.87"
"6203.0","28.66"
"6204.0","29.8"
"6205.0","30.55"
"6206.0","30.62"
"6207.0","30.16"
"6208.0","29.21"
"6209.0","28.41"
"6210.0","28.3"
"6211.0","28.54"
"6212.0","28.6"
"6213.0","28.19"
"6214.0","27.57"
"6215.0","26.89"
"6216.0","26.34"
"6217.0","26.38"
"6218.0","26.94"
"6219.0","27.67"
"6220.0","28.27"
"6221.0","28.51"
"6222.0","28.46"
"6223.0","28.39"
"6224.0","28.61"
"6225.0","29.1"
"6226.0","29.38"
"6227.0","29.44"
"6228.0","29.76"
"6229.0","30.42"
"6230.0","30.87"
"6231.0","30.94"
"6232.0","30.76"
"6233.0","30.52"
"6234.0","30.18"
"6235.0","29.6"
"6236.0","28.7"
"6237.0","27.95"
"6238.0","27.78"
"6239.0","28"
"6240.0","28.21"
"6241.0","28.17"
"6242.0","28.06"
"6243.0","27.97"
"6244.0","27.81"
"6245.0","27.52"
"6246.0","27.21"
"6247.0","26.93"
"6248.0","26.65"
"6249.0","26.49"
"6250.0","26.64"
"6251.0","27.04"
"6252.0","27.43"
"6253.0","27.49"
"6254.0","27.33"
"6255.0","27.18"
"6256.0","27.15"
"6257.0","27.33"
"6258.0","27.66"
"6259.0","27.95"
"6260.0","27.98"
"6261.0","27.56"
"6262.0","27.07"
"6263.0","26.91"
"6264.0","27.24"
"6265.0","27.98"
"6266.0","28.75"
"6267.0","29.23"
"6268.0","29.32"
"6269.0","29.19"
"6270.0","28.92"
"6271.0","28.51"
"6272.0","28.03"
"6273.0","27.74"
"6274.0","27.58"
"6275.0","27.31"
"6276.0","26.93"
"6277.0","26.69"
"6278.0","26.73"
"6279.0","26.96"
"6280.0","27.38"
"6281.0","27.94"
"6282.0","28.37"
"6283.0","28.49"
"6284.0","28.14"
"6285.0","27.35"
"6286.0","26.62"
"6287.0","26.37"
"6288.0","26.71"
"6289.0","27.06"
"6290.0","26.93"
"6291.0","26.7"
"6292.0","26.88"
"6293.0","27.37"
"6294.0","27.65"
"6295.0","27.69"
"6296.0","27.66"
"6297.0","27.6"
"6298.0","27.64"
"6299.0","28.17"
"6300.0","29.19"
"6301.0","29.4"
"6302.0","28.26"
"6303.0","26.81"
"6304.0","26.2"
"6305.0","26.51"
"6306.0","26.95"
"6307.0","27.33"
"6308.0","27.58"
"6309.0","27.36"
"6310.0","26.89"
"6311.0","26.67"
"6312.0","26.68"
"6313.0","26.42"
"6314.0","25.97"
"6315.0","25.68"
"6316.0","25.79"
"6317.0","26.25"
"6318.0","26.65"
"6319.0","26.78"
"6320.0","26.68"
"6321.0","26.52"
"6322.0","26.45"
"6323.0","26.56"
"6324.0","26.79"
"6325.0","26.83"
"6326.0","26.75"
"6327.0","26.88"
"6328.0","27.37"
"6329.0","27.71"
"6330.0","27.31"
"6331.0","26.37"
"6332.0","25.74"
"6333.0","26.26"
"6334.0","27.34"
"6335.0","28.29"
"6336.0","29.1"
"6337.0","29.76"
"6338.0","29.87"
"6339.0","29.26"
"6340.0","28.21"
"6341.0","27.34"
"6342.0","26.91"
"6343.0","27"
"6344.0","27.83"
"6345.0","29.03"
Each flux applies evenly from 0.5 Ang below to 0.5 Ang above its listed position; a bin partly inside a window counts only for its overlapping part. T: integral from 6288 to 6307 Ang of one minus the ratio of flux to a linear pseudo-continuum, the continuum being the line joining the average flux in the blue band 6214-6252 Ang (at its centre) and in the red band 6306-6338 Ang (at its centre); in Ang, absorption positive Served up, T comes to -0.1 Ang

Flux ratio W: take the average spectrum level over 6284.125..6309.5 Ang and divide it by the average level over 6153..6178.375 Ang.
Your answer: 1.00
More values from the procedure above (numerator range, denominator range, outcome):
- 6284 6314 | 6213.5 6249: 0.96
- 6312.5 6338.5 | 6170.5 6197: 1.02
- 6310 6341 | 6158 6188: 1.02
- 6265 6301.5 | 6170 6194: 1.05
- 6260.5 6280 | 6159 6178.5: 1.02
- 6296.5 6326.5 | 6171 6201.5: 1.02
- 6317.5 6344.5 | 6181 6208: 1.01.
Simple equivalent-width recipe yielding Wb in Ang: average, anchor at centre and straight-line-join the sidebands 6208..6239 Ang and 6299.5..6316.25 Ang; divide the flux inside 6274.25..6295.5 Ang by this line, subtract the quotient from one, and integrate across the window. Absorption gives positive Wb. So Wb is 0.2 Ang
